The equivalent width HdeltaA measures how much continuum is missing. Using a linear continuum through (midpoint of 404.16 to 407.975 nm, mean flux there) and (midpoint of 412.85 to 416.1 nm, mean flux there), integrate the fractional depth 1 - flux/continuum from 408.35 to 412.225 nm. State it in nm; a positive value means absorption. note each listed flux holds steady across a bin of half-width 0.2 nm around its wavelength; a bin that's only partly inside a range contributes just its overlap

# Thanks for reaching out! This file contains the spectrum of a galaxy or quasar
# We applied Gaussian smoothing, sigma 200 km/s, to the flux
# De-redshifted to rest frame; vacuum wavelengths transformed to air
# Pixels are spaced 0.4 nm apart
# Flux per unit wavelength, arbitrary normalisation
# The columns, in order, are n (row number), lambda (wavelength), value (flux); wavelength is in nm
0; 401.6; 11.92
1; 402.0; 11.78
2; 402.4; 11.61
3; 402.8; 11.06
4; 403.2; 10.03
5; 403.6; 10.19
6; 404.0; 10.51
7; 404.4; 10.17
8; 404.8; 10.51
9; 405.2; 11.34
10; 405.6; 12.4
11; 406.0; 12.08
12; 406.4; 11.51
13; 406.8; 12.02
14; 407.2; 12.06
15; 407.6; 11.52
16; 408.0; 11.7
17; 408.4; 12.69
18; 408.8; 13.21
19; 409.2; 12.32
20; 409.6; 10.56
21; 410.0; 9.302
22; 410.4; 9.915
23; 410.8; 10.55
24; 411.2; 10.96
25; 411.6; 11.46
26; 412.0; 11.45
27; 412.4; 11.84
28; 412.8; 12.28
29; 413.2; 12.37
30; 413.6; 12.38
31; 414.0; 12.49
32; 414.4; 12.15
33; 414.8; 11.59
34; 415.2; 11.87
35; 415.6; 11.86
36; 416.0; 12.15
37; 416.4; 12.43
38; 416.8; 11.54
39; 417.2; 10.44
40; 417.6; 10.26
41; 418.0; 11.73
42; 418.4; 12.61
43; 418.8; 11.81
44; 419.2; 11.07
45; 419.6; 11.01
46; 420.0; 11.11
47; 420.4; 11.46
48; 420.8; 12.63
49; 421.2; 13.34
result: 0.20 nm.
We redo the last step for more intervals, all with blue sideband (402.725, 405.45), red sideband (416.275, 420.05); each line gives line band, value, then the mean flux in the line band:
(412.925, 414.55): -0.178 nm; 12.4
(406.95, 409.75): -0.318 nm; 12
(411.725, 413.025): -0.094 nm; 11.8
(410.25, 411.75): 0.033 nm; 10.7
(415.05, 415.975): -0.056 nm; 11.9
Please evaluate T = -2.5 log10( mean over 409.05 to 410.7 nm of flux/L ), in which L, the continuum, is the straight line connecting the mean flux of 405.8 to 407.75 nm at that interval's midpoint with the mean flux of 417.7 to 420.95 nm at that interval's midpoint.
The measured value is 0.13 mag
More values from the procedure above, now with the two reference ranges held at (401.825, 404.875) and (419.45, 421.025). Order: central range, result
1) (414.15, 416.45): -0.060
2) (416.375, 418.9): -0.001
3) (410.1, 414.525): -0.035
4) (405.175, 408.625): -0.100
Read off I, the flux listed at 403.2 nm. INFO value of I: 10.03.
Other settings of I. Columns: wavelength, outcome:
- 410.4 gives 9.915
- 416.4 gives 12.43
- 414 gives 12.49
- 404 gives 10.51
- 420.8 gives 12.63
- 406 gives 12.08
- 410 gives 9.302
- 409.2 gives 12.32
